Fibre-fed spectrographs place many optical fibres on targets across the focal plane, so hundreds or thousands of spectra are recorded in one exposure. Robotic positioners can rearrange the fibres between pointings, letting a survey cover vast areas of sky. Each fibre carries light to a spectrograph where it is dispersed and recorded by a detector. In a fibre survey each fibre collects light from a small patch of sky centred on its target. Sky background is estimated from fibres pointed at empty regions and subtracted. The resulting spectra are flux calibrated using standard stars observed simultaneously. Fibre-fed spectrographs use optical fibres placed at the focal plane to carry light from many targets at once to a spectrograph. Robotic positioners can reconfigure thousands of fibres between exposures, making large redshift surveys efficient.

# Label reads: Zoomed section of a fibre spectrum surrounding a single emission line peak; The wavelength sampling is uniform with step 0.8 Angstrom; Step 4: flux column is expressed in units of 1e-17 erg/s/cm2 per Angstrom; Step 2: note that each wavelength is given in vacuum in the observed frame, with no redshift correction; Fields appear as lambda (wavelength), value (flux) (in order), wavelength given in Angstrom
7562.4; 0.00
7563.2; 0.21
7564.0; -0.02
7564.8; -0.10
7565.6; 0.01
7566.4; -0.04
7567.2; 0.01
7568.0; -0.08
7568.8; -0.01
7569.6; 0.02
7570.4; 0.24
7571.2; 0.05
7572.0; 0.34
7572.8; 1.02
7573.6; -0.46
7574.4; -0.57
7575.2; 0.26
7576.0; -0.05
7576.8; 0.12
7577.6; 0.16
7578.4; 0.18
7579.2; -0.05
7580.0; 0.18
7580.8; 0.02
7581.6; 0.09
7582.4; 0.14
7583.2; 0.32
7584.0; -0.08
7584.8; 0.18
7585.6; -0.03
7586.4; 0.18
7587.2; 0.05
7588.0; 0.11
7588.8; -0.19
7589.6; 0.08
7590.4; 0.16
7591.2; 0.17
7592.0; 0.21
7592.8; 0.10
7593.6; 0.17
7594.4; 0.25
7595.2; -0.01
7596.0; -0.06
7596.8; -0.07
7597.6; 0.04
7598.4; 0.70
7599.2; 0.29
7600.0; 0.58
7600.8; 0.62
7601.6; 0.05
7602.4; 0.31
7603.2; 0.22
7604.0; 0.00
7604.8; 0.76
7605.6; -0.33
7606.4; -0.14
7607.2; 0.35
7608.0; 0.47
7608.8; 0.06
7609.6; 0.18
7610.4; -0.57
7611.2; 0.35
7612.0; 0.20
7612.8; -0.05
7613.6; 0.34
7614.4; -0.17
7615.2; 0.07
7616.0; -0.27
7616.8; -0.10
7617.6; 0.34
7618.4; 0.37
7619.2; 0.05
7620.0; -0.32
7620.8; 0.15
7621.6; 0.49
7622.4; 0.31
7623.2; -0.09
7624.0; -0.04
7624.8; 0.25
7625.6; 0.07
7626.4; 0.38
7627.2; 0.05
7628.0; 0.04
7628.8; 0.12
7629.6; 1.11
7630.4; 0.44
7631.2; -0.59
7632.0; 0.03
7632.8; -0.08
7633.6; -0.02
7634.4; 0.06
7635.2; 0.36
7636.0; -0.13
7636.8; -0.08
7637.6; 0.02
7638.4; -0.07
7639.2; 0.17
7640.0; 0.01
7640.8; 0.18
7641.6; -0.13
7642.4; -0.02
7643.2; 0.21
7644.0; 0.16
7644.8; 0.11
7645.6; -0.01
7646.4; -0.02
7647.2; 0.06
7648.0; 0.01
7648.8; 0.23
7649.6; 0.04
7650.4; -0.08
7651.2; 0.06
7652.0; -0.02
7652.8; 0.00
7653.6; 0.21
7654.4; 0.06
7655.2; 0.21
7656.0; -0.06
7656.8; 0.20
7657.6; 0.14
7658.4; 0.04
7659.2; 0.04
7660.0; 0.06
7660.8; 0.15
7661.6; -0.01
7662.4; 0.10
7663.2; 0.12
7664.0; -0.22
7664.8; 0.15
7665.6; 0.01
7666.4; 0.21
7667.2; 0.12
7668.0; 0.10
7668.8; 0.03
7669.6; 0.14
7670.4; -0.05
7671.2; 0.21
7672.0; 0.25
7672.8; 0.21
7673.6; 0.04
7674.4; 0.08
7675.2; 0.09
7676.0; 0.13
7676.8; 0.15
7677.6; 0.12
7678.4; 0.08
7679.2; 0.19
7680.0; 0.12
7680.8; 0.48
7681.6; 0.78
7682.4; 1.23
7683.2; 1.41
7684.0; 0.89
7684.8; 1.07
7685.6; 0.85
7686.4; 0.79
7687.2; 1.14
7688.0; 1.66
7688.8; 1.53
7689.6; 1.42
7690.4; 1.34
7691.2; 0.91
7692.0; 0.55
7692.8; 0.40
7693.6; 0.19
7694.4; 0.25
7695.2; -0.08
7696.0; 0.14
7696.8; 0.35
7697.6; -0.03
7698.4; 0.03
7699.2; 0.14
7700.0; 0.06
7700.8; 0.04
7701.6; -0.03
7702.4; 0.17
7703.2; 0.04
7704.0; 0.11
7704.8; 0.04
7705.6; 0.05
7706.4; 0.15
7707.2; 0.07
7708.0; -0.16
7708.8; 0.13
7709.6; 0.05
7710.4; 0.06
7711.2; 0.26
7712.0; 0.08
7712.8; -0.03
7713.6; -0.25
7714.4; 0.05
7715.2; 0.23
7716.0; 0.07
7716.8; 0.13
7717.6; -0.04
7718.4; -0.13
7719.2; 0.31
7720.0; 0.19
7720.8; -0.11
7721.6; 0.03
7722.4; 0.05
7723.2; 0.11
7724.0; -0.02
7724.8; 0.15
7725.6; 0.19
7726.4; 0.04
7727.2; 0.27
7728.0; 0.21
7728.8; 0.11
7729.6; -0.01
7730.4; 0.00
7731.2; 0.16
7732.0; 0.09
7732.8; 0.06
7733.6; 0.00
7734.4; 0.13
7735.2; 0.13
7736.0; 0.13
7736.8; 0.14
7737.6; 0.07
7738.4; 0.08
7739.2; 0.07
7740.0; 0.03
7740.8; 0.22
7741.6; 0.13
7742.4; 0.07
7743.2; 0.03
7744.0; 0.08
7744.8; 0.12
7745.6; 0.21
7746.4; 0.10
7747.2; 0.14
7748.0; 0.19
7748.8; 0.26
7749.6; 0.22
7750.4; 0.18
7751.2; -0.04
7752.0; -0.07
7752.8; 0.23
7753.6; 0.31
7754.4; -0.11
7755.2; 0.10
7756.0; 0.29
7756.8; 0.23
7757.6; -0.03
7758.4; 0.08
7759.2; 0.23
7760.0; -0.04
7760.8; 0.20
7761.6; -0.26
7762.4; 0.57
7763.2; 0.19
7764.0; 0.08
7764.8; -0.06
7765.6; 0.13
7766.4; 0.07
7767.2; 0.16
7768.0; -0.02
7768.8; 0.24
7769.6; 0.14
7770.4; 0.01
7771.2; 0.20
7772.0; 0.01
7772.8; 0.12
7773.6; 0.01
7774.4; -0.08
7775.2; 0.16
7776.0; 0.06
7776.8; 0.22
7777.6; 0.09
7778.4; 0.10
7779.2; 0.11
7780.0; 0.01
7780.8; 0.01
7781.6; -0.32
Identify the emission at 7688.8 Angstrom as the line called [O II] 3727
